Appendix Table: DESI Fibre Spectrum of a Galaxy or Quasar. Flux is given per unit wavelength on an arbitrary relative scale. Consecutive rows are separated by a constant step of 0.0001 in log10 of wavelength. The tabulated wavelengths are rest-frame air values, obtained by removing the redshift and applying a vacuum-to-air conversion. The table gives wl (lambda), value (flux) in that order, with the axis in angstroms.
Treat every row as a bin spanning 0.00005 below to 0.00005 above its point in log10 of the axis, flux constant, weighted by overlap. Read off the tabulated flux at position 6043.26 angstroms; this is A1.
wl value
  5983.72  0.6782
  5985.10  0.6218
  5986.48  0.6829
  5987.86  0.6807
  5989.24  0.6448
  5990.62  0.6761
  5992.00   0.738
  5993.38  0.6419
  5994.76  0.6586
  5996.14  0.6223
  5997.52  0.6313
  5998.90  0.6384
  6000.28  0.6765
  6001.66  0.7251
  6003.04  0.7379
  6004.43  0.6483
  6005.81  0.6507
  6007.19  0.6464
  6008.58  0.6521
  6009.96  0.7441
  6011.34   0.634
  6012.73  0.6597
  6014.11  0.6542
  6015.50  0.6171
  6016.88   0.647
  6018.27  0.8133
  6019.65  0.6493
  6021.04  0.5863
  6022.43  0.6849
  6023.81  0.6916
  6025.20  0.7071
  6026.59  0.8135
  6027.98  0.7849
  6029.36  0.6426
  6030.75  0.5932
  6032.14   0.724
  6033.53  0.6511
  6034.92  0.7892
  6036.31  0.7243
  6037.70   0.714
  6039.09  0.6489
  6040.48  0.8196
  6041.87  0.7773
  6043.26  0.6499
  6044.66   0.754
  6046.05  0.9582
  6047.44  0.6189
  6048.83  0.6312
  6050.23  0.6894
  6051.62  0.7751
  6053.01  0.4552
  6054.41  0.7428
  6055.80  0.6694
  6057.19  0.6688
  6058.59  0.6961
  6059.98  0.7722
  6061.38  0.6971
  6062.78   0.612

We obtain 0.6499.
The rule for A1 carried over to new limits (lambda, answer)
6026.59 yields 0.8135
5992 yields 0.738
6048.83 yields 0.6312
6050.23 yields 0.6894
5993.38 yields 0.6419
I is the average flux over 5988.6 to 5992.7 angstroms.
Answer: 0.686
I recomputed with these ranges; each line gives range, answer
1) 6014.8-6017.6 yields 0.633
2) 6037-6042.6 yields 0.74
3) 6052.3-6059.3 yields 0.648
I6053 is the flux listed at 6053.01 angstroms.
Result 0.4552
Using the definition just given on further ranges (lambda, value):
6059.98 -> 0.7722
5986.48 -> 0.6829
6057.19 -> 0.6688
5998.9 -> 0.6384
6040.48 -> 0.8196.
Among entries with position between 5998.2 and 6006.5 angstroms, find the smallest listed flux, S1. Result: 0.6384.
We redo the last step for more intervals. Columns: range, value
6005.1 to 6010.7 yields 0.6464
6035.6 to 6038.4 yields 0.714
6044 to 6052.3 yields 0.6189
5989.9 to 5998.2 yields 0.6223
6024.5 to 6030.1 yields 0.6426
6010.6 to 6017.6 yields 0.6171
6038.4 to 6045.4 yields 0.6489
